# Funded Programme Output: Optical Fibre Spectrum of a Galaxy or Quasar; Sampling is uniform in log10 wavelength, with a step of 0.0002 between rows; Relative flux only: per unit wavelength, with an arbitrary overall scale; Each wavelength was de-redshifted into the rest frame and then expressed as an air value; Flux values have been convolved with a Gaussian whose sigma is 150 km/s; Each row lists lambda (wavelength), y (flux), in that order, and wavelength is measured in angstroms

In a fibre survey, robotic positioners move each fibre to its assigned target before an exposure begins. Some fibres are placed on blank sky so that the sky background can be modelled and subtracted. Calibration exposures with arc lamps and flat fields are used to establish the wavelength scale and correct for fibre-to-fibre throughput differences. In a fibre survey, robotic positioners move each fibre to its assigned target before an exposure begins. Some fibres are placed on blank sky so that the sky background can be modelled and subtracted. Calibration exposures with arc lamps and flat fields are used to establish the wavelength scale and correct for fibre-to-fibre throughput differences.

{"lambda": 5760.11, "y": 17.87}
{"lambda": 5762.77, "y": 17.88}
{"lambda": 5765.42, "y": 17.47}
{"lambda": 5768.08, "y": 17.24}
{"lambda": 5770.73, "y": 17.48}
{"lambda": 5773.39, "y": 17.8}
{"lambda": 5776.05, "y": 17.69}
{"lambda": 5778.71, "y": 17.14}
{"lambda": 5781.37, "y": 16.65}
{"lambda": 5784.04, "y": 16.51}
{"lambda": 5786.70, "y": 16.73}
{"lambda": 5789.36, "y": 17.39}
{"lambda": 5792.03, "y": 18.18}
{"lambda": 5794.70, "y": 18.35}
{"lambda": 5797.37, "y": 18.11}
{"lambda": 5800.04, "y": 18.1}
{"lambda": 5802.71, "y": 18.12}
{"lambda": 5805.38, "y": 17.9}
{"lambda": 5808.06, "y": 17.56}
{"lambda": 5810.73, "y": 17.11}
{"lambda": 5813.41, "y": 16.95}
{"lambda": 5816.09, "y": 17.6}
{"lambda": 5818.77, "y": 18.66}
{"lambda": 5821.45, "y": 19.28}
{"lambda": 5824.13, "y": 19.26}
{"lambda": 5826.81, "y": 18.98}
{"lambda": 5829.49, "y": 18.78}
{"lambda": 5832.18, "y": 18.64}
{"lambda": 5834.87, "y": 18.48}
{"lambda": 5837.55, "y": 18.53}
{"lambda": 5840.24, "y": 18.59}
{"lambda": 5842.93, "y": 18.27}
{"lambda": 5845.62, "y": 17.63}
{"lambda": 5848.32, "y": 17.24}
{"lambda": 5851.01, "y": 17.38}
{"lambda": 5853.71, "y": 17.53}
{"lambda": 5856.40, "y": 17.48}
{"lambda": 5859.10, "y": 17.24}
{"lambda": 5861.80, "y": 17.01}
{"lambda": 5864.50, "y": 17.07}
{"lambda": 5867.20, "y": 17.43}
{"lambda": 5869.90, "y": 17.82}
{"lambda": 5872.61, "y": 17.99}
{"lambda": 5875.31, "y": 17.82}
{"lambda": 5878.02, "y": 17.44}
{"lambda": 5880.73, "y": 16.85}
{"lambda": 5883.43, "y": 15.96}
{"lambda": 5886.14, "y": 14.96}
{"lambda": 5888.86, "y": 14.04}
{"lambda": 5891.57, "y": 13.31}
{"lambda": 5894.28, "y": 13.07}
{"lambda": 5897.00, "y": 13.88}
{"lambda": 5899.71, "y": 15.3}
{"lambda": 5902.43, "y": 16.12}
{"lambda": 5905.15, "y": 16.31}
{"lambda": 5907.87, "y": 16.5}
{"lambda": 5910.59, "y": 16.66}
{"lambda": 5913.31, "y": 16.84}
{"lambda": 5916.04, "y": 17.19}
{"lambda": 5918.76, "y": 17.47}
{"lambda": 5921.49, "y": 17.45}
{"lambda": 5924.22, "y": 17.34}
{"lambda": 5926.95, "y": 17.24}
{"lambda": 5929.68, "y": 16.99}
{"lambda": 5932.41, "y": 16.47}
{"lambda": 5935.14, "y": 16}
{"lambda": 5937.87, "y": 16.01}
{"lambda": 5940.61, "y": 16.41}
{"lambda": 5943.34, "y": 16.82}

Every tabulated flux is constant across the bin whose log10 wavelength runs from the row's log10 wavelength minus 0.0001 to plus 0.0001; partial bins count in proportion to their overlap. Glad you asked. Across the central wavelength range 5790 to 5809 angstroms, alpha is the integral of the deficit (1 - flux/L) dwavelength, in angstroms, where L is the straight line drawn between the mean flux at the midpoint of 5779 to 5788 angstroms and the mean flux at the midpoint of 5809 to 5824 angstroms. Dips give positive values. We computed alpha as -0.8 angstroms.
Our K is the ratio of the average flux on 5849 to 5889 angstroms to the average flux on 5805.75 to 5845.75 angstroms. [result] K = 0.9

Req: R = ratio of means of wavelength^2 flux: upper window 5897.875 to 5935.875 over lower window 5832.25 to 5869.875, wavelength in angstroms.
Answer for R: 0.96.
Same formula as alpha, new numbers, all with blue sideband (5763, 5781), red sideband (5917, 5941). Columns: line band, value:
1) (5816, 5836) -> -1.8 angstroms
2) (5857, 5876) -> -0.4 angstroms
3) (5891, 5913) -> 2.1 angstroms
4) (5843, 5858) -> -0.3 angstroms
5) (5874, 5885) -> 0.0 angstroms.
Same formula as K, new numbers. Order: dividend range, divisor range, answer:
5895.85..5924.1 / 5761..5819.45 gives 0.94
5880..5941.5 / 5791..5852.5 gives 0.88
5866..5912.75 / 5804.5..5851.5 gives 0.88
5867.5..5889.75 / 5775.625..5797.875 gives 0.96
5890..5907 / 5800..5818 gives 0.84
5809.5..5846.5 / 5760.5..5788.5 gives 1.06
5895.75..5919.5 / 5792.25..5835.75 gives 0.89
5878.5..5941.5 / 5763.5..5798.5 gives 0.92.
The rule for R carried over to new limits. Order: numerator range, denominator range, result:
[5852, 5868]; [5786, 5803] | 0.99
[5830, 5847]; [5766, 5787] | 1.09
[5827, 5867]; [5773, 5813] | 1.04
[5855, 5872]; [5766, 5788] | 1.04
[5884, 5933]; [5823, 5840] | 0.87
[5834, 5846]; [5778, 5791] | 1.11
